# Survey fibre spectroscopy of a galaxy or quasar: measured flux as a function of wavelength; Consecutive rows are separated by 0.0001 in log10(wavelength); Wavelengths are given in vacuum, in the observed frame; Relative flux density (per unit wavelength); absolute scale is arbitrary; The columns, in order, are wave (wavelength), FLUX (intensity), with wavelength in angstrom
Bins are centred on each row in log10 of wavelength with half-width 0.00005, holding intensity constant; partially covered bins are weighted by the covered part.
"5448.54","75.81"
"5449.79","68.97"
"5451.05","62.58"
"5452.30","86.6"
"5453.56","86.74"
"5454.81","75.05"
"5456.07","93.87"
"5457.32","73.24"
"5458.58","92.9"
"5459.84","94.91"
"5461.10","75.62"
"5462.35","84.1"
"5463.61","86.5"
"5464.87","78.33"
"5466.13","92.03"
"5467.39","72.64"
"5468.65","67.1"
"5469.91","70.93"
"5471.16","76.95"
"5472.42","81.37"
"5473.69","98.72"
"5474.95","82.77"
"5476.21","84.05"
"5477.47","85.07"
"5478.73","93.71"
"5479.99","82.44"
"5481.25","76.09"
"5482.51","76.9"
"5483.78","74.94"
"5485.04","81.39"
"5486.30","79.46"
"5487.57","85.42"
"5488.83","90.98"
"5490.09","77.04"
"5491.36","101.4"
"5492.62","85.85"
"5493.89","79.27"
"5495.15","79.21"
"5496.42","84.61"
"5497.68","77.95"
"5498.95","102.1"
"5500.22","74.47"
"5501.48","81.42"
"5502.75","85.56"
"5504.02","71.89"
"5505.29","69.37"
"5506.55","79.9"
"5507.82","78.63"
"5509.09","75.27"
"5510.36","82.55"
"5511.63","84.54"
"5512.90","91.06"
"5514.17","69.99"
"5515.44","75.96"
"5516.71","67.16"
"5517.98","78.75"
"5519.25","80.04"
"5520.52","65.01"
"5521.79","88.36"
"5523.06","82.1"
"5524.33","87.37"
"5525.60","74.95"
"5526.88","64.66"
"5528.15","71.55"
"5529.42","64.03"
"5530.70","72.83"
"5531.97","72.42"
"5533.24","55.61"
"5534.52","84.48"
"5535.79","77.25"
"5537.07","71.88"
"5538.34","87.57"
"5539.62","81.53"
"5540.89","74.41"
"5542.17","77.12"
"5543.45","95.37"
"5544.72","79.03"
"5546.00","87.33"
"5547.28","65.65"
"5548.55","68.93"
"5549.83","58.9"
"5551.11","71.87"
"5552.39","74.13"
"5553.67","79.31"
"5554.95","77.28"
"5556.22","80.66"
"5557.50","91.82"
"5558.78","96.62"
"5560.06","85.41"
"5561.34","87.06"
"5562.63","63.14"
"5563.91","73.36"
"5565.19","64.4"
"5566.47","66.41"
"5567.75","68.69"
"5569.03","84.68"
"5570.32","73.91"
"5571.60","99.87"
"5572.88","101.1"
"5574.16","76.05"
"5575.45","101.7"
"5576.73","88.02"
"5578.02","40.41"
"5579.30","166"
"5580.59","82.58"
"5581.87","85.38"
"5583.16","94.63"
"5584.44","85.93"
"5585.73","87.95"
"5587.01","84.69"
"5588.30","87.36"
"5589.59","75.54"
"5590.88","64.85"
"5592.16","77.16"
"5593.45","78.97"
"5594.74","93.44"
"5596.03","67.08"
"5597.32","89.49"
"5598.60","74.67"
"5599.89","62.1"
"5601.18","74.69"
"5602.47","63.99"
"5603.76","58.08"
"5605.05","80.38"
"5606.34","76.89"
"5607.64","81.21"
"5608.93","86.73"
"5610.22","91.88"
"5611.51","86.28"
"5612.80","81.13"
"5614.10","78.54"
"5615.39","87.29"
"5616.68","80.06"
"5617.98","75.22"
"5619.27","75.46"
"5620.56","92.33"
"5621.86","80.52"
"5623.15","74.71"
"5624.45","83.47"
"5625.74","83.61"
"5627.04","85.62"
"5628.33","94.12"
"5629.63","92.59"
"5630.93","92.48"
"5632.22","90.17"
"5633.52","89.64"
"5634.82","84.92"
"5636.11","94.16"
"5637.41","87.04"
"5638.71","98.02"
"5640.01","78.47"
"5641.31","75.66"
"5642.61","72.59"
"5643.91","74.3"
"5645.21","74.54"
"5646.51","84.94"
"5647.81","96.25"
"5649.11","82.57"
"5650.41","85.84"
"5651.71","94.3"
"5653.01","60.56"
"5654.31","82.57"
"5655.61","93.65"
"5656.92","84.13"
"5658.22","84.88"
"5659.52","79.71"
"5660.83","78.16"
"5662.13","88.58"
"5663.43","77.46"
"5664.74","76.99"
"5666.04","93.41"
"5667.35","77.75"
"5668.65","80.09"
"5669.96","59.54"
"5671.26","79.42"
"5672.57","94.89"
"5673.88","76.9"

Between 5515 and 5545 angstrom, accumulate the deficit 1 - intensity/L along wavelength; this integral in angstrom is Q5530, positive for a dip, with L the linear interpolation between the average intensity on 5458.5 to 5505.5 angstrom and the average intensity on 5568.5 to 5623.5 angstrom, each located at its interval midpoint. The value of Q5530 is 2.3 angstrom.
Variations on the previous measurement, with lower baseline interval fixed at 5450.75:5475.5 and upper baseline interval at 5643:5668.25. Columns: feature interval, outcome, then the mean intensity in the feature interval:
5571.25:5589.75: -1.9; 90.7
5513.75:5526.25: 0.8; 77.1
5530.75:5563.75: 1.8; 77.6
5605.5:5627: 0.0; 82.3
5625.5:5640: -1.3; 89.9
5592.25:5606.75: 1.4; 74.6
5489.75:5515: 0.1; 81.6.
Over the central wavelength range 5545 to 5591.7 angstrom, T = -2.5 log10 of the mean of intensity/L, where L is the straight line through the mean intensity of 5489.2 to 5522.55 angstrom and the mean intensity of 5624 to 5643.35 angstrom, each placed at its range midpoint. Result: 0.02 mag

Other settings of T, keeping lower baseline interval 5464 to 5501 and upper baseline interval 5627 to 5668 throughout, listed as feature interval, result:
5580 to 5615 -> 0.06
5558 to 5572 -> 0.07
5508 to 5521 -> 0.08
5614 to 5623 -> 0.04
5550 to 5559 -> 0.05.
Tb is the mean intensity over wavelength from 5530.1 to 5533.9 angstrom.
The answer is 67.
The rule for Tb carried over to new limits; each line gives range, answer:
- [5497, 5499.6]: 89.8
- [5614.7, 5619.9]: 79.6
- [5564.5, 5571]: 71.8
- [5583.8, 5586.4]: 87.1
